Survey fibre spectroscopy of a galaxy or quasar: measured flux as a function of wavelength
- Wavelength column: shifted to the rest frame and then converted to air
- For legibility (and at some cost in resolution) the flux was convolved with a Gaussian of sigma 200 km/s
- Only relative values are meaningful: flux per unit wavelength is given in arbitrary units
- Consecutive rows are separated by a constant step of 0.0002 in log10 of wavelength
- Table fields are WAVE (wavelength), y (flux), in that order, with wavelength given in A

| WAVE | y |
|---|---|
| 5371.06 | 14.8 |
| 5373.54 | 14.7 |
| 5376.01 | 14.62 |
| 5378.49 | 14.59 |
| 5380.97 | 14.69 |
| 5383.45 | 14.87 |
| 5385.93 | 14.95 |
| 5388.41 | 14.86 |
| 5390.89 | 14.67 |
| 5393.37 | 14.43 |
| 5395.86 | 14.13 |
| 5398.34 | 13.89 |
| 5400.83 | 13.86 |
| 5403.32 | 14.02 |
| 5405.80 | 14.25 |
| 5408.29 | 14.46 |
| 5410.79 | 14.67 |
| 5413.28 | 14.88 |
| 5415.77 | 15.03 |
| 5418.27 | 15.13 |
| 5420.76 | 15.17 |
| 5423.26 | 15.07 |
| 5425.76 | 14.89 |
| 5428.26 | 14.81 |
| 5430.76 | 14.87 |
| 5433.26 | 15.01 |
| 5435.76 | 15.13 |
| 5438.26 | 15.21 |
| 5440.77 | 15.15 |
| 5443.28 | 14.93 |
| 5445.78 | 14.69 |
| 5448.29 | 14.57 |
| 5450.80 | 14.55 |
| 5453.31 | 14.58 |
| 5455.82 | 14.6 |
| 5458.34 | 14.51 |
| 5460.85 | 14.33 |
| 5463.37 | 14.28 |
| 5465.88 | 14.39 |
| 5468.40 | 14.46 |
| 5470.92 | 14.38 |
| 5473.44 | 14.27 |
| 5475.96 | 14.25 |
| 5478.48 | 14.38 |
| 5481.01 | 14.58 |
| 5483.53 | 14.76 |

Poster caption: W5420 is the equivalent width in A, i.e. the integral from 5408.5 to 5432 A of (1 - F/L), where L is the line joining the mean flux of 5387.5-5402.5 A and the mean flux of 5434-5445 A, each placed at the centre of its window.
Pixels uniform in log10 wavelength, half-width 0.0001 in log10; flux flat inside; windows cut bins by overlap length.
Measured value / -0.3 A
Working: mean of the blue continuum 14.3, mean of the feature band 14.9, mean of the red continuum 15.1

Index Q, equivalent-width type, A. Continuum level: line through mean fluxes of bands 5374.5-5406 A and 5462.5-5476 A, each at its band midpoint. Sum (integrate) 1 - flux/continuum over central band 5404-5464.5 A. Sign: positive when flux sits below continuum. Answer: -1.6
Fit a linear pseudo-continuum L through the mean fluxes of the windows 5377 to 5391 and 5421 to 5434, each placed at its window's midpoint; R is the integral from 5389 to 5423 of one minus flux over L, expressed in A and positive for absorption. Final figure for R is 0.7 A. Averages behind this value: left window 14.8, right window 14.9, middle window 14.5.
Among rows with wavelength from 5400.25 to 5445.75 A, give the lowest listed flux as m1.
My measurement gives 13.86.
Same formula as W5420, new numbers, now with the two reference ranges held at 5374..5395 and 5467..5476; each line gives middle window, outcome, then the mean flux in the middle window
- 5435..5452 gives -0.50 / 14.9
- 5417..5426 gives -0.33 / 15.1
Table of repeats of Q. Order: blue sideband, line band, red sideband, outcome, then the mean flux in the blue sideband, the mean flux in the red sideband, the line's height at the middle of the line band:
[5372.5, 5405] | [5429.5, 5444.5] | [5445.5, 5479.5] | -0.6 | 14.5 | 14.4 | 14.5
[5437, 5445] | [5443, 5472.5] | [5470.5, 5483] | 0.5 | 15.1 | 14.4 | 14.8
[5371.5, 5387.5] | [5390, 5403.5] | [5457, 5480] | 0.5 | 14.7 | 14.4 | 14.7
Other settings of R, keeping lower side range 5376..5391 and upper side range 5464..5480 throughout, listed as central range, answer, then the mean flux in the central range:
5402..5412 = 0.2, 14.3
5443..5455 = -0.1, 14.6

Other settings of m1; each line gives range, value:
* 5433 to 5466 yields 14.28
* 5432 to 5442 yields 15.01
